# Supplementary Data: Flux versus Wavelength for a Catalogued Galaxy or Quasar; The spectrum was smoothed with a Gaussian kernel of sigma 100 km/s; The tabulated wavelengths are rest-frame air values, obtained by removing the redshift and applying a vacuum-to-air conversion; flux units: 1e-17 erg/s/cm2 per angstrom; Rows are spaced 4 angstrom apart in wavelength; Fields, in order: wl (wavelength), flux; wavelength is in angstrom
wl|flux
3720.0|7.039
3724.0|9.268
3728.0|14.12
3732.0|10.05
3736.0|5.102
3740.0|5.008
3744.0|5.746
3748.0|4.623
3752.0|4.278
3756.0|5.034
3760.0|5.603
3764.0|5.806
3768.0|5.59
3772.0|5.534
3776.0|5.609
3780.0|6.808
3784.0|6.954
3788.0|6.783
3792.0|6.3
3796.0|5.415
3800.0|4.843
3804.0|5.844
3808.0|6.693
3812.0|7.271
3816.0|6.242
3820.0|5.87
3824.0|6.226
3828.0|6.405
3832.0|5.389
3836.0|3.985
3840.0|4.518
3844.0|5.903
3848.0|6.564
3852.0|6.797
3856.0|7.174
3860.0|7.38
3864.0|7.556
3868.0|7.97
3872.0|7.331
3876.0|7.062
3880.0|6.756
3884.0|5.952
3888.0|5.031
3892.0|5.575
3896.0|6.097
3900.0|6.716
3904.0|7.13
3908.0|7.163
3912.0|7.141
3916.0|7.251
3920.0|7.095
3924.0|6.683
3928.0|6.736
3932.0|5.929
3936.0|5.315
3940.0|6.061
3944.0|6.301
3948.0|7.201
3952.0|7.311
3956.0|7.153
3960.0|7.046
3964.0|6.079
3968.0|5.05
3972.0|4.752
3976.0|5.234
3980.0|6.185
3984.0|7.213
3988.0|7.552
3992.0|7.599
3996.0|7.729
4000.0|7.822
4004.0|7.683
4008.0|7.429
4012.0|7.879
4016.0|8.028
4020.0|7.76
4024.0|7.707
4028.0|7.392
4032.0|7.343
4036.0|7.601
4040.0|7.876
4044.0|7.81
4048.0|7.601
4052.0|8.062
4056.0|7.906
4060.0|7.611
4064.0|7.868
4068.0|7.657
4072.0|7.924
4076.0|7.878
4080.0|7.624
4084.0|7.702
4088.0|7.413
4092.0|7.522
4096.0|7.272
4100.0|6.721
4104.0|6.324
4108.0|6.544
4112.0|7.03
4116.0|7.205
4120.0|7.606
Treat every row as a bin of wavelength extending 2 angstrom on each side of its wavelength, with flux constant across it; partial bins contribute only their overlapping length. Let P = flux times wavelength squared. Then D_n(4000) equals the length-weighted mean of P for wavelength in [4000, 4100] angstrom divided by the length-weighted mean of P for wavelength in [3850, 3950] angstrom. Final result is 1.2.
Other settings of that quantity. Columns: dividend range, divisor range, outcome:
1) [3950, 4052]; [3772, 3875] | 1.25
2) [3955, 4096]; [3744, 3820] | 1.42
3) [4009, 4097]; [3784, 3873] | 1.37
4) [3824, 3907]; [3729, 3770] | 1.15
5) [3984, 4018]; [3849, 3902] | 1.22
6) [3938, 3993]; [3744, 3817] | 1.22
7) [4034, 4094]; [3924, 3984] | 1.31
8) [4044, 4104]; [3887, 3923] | 1.25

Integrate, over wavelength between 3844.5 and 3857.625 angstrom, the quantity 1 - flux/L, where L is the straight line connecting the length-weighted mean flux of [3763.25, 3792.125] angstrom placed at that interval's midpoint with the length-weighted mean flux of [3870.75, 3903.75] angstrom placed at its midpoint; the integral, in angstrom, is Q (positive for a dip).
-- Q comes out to -0.9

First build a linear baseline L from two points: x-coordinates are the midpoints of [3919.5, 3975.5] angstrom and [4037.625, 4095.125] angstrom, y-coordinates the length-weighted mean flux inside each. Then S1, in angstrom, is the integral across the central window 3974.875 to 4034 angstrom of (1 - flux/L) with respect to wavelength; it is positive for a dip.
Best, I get -3.5 angstrom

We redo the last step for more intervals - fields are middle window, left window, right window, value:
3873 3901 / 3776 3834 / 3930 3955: 0.5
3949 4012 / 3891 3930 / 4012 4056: 4.3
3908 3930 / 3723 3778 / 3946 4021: -0.5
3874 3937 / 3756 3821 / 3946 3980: -3.4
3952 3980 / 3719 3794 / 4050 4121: 4.4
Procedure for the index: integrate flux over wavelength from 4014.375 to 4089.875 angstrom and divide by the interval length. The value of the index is 7.72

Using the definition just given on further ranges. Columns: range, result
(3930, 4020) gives 6.77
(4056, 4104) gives 7.53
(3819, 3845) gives 5.44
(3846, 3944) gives 6.68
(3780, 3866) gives 6.21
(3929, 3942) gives 5.84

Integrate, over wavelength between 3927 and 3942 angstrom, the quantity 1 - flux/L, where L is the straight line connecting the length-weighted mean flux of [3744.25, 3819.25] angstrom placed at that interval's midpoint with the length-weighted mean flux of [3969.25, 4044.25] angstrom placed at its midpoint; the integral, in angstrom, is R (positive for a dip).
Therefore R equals 1.9 angstrom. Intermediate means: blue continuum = 5.84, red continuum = 7.26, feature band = 5.96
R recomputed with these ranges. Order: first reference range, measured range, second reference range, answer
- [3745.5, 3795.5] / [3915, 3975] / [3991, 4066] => 6.0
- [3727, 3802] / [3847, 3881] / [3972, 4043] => -2.8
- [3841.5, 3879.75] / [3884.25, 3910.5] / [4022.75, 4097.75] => 3.2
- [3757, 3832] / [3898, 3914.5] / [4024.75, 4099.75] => -0.8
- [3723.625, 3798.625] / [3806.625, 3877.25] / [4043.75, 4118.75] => 2.5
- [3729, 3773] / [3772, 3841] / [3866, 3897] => 1.8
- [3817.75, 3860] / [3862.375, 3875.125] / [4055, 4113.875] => -3.0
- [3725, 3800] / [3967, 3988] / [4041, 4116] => 3.6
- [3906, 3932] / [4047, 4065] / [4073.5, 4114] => -1.7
